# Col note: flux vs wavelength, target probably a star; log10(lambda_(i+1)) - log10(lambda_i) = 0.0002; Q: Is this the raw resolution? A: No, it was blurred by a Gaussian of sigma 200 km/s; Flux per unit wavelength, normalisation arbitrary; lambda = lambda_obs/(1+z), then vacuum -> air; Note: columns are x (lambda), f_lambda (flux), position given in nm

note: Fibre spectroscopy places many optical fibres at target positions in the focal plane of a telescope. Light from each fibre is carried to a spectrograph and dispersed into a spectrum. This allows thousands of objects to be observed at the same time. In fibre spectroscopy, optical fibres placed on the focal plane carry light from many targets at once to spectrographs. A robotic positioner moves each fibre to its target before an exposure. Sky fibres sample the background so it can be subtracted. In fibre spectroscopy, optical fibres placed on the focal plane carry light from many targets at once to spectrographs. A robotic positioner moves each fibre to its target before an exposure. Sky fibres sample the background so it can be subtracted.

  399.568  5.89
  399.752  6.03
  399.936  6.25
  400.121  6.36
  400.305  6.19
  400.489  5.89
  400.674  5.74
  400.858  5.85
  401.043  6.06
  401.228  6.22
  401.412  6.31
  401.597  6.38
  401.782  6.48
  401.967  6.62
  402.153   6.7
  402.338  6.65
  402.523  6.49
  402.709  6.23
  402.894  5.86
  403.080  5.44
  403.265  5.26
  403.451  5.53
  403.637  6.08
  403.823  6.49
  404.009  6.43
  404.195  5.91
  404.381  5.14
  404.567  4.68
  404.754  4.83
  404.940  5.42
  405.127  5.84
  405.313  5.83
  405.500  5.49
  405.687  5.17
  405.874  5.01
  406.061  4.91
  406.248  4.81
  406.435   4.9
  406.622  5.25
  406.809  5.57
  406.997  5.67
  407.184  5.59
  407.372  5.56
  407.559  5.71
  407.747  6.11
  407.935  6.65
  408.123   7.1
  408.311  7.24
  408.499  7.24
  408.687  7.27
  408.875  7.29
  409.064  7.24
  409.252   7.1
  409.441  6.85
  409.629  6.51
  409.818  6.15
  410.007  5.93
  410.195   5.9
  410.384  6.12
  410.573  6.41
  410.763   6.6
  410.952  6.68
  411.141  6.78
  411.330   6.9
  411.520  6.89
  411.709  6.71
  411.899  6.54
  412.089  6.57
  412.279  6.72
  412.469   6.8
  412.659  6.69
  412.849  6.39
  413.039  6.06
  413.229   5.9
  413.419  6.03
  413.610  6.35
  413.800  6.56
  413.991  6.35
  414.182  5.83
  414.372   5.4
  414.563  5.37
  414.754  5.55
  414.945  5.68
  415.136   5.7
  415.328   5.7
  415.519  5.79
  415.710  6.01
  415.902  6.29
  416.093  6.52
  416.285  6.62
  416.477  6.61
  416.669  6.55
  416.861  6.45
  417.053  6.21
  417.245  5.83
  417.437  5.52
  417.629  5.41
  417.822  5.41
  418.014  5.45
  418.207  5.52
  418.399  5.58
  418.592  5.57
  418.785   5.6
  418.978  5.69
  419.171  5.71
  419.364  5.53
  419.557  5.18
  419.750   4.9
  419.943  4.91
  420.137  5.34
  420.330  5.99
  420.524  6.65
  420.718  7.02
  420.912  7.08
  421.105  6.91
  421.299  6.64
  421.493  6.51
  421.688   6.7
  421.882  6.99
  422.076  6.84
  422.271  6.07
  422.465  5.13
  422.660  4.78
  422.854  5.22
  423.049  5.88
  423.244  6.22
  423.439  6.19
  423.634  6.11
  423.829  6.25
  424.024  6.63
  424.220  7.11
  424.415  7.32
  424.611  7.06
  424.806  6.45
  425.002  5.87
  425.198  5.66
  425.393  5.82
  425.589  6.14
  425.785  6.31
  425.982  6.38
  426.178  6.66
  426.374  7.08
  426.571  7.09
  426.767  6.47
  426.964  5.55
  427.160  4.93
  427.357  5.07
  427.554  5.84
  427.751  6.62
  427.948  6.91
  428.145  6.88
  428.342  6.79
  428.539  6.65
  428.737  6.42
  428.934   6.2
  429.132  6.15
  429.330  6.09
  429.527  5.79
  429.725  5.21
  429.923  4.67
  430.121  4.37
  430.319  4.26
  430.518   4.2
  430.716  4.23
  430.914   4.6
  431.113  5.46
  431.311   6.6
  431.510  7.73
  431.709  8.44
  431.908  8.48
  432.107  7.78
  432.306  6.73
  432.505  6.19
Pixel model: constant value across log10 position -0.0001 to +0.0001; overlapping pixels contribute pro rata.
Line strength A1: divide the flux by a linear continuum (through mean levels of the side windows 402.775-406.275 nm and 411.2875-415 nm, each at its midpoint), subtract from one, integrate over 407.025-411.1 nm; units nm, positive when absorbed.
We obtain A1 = -0.432 nm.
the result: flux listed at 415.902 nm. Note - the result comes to 6.29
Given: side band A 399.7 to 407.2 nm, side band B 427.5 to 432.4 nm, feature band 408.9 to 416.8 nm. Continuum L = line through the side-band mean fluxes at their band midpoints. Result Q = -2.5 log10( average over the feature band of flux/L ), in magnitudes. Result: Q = -0.08 mag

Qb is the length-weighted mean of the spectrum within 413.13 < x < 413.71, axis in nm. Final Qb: 6.1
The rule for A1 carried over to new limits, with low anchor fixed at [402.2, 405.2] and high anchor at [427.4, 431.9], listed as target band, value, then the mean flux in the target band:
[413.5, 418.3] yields -0.07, 5.95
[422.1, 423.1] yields 0.07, 5.5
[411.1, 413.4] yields -0.28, 6.56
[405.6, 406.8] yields 0.16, 5.05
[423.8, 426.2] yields -0.21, 6.43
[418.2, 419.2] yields 0.05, 5.61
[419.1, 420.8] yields 0.06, 5.68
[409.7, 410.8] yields -0.07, 6.17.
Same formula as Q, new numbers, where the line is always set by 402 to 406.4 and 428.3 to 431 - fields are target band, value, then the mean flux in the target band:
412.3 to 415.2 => -0.10 mag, 6.07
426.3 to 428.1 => -0.15 mag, 6.18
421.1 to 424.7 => -0.16 mag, 6.33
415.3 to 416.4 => -0.12 mag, 6.19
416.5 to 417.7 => -0.10 mag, 6.05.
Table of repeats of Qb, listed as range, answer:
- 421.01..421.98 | 6.75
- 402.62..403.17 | 5.84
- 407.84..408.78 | 7.1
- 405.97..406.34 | 4.86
